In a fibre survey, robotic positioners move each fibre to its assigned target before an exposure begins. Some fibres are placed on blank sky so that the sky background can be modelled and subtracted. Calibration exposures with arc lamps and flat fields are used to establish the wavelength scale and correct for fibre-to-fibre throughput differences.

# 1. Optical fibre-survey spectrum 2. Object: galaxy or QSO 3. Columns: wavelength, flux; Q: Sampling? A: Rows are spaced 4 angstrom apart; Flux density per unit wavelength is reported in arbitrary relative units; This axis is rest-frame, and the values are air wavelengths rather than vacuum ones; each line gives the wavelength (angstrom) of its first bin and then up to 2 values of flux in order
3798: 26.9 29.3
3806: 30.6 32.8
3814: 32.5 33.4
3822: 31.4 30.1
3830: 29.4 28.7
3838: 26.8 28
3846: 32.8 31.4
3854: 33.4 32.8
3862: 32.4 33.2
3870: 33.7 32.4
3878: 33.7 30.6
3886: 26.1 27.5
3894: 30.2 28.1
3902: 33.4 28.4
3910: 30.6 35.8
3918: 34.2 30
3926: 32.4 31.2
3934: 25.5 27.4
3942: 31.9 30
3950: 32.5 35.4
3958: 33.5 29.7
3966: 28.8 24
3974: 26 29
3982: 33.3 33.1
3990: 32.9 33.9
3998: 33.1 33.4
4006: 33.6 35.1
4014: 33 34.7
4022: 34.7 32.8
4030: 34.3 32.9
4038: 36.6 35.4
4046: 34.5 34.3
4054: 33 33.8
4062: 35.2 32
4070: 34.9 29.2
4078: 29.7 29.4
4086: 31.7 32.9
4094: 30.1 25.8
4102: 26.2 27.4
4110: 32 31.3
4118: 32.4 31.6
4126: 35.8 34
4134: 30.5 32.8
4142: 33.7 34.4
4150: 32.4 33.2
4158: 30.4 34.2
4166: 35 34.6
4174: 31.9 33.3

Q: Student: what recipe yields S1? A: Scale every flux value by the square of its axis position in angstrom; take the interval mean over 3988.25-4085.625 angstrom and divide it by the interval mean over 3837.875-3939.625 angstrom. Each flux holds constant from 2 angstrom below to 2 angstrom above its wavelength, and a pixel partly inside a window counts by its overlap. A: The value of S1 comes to 1.16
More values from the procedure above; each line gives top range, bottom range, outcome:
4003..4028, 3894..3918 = 1.14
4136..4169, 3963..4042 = 1.10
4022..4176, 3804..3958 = 1.16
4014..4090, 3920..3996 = 1.14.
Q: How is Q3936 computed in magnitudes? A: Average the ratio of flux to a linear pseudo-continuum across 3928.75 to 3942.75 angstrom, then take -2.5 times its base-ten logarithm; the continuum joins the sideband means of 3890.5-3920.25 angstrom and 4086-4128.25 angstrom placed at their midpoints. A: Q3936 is 0.09 mag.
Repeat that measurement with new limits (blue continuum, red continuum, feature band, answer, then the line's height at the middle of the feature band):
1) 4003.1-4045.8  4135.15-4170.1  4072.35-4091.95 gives 0.109 mag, 33.8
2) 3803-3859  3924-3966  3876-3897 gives 0.049 mag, 30.9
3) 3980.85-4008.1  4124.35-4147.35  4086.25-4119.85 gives 0.123 mag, 33.4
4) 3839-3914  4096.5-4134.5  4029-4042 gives -0.128 mag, 30.9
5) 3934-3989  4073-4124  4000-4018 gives -0.127 mag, 30.1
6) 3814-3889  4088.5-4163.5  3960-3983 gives 0.112 mag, 31.3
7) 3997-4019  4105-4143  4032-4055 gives -0.038 mag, 33.3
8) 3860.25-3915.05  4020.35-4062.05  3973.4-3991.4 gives 0.064 mag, 33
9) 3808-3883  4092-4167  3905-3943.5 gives 0.028 mag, 31.6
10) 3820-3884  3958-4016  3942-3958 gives -0.043 mag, 31.4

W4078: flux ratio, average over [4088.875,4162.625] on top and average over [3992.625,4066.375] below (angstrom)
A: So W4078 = 0.93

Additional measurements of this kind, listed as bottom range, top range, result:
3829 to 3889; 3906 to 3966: 1.01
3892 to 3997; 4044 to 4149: 1.03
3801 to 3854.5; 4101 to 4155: 1.04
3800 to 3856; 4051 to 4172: 1.04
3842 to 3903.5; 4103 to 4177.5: 1.04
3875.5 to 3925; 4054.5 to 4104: 1.01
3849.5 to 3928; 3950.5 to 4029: 1.02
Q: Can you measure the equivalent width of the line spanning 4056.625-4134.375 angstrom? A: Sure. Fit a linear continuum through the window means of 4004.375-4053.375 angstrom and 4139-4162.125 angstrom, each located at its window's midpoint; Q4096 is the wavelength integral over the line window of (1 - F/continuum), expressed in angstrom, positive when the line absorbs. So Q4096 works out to 5.2 angstrom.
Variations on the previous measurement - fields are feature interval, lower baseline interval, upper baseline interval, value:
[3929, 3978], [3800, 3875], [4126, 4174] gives 3.7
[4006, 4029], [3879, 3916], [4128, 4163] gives -1.9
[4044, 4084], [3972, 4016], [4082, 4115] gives -2.7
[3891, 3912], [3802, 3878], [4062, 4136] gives 0.9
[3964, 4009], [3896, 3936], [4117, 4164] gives 0.7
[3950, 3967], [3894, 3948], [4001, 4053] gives -0.1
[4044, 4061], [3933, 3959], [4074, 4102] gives -2.3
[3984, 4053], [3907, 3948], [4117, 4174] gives -4.7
